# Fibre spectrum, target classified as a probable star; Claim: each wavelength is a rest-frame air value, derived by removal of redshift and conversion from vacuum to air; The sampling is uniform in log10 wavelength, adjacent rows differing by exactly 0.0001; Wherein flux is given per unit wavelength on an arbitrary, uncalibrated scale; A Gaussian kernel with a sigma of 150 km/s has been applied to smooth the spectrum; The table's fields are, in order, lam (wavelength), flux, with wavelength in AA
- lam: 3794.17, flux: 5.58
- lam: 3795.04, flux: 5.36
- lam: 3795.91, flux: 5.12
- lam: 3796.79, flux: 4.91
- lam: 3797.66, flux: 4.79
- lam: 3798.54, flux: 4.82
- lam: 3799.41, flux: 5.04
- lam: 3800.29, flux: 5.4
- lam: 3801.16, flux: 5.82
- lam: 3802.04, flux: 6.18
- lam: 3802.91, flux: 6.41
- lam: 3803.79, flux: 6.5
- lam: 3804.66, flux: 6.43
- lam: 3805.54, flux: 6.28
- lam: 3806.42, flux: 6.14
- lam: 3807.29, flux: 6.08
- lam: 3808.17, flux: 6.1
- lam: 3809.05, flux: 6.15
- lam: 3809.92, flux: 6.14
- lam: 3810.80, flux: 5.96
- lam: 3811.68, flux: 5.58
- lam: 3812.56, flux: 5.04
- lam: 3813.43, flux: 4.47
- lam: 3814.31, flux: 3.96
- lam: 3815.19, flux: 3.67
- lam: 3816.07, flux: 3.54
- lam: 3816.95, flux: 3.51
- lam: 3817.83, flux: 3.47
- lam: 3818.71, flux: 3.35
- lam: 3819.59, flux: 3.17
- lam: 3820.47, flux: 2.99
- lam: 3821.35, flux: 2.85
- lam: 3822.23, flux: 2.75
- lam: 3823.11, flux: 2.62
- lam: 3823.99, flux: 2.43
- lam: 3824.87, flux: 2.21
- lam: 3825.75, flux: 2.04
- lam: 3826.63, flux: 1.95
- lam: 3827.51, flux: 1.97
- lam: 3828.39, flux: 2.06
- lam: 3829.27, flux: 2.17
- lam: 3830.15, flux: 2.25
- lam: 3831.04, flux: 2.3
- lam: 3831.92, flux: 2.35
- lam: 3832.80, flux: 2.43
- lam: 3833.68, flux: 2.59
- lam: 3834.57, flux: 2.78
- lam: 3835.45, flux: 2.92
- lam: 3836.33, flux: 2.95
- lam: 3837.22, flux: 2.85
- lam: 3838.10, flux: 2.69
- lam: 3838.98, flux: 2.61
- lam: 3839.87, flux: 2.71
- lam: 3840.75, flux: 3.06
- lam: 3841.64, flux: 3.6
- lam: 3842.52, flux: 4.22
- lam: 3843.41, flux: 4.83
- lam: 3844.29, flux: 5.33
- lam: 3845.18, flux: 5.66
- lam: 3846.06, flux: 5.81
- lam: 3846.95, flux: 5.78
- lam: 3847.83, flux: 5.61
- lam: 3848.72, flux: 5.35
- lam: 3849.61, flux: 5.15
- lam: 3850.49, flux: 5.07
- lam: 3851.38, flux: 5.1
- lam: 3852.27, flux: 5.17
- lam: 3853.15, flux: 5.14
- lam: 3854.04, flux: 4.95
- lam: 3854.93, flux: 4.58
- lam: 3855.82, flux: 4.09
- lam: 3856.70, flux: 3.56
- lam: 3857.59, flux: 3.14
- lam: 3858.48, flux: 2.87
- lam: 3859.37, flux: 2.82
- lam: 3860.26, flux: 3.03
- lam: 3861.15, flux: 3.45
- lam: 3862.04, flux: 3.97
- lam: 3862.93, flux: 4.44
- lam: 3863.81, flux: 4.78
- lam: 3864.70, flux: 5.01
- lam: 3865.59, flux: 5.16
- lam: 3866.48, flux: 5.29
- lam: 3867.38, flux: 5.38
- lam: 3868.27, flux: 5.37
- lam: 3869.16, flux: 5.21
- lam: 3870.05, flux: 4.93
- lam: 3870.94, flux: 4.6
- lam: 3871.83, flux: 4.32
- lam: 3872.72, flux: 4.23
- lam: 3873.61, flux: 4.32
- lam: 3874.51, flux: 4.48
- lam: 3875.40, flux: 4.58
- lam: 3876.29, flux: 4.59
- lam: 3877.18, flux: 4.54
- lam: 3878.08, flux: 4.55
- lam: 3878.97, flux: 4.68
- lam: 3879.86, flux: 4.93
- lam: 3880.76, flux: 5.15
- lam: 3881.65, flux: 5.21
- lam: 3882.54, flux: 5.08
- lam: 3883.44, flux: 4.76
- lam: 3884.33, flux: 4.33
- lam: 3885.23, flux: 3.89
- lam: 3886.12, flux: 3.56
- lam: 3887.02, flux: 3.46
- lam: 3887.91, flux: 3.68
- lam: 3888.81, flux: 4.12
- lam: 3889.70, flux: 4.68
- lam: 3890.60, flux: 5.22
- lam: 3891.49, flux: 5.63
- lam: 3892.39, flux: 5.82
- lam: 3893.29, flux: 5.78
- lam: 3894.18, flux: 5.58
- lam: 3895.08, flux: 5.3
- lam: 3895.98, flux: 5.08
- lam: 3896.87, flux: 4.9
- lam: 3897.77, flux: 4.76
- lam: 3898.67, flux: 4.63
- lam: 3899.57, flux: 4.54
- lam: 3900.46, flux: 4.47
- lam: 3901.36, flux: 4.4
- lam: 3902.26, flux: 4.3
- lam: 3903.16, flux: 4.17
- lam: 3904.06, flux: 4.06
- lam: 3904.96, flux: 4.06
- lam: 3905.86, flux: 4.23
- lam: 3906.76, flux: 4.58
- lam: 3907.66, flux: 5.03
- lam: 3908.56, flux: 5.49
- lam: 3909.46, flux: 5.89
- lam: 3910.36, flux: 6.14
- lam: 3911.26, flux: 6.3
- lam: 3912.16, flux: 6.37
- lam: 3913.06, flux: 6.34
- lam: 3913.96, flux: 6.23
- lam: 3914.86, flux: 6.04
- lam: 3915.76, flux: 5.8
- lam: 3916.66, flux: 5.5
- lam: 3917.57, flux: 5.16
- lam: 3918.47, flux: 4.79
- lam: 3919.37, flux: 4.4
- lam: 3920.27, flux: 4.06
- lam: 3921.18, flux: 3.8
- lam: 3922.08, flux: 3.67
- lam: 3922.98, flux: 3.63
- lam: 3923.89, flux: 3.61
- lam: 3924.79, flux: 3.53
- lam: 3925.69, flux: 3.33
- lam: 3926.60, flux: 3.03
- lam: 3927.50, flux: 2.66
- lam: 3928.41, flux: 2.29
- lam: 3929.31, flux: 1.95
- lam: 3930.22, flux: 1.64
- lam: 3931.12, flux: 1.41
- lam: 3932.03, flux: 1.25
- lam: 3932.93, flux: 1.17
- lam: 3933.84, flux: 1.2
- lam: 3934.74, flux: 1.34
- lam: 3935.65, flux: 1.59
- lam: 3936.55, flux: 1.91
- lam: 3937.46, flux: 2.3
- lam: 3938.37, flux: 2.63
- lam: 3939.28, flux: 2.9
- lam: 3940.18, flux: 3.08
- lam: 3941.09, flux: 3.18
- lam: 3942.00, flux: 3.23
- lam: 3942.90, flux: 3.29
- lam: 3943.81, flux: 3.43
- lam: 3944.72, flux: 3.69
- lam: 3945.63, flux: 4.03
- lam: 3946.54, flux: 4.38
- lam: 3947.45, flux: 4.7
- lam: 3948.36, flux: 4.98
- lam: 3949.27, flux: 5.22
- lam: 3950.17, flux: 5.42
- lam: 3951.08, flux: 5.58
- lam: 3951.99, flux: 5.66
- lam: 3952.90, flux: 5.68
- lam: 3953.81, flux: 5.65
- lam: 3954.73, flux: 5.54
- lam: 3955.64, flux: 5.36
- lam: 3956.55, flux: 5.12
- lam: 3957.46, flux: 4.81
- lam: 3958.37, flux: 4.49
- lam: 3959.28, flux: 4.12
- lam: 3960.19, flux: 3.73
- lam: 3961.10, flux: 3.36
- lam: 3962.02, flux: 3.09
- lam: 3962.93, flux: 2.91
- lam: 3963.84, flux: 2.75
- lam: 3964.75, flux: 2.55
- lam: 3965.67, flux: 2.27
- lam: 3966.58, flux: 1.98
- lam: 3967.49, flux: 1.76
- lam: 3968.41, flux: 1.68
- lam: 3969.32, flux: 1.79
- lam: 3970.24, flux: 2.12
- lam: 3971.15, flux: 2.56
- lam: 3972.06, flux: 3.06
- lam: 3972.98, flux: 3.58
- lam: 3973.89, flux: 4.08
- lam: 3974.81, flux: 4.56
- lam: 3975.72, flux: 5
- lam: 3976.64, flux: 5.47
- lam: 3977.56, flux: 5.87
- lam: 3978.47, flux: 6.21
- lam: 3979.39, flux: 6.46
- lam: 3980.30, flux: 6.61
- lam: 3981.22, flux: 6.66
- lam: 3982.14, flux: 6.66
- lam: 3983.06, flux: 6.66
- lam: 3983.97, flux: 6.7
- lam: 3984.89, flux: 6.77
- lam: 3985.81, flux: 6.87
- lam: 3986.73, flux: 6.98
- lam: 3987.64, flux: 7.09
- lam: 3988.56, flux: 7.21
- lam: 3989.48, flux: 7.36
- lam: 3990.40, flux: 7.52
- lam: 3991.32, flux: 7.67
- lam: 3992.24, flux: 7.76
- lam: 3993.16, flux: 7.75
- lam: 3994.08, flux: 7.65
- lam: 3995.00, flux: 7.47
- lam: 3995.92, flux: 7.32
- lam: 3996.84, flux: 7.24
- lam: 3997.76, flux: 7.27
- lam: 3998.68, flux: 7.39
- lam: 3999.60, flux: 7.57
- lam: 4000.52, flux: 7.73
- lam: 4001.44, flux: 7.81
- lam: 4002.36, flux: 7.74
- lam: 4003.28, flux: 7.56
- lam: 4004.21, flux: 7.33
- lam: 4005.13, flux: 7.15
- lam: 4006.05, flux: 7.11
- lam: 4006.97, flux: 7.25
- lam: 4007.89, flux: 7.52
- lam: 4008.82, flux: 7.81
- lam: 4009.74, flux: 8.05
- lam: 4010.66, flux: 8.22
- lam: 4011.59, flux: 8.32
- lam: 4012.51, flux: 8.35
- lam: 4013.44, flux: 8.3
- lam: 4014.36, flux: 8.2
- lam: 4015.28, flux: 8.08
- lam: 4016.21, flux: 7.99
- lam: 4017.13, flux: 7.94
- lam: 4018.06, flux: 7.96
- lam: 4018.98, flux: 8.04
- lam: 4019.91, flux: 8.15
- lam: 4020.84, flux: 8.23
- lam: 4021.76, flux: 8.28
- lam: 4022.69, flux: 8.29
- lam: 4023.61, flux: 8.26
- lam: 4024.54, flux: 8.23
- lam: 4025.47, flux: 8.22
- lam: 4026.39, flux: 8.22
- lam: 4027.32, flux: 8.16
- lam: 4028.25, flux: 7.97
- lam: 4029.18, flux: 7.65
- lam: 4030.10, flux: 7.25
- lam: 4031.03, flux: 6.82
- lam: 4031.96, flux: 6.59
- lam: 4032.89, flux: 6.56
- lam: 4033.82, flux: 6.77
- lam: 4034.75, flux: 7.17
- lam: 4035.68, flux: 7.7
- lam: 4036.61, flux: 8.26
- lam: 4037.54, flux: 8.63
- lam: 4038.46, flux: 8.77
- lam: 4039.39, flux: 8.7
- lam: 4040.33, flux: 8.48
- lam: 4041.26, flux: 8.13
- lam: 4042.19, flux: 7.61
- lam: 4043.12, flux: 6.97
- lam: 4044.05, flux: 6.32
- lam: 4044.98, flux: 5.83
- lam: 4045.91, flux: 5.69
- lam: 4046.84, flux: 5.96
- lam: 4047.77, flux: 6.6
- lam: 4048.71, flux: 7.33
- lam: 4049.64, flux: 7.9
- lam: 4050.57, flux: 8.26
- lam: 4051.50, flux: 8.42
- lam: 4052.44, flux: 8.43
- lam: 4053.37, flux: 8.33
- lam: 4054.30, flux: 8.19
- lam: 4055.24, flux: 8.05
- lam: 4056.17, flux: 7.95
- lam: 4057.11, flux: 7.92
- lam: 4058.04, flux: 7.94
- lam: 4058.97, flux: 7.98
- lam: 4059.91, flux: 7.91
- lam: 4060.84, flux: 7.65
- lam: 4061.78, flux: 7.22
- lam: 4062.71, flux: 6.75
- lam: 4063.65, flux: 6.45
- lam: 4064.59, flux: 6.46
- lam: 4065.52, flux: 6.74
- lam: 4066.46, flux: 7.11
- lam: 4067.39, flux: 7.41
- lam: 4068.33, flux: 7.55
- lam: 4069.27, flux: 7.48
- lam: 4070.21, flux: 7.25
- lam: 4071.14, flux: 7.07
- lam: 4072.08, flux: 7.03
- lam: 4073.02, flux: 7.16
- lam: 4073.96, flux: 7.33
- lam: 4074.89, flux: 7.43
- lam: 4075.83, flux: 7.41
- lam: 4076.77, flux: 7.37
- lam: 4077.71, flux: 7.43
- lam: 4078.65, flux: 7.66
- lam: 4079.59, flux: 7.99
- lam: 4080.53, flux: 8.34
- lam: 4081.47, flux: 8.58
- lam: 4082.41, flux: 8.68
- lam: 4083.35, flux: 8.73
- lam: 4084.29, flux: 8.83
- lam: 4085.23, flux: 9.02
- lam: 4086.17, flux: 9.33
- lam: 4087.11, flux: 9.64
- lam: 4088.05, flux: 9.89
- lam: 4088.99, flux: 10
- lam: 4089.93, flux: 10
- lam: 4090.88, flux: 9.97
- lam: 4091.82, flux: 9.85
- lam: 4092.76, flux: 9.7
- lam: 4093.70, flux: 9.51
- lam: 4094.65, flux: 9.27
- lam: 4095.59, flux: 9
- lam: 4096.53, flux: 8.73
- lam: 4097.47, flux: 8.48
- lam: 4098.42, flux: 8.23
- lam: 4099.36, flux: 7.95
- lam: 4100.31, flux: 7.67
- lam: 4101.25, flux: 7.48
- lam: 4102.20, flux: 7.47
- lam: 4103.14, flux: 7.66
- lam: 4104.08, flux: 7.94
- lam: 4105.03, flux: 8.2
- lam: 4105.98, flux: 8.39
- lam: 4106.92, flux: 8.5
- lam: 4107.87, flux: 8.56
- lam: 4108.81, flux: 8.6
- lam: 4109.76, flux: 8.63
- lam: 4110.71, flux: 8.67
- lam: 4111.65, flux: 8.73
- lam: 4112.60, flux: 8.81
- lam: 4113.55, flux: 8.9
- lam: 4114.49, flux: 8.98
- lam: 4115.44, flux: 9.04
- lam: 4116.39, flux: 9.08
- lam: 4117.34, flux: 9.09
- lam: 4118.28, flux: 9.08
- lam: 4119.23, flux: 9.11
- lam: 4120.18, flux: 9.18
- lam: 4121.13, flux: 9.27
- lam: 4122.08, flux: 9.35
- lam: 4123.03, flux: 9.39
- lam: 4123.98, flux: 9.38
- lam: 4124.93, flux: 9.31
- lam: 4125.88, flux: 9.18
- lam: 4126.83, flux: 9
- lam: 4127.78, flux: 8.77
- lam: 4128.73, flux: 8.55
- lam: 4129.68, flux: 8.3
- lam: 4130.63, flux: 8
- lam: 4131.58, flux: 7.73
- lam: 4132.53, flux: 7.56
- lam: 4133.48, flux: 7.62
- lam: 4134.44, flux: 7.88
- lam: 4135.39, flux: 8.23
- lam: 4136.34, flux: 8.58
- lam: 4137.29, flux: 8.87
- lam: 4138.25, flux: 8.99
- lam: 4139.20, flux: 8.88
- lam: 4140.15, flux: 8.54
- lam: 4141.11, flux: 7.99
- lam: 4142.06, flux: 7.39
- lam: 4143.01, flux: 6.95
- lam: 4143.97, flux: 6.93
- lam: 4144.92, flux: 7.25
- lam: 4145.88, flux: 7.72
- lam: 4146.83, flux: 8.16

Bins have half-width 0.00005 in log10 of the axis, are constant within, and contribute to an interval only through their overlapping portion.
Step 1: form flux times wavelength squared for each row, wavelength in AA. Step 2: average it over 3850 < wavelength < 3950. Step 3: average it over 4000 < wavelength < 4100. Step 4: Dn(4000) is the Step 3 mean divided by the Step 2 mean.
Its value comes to 2.02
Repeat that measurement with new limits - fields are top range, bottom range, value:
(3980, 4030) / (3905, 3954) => 2.01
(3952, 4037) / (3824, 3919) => 1.55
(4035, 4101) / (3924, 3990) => 2.09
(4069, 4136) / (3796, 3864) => 2.38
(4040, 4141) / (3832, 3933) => 2.10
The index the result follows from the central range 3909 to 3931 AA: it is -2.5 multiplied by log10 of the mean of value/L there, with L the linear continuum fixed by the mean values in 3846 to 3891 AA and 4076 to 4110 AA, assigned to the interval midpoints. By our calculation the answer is 0.24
